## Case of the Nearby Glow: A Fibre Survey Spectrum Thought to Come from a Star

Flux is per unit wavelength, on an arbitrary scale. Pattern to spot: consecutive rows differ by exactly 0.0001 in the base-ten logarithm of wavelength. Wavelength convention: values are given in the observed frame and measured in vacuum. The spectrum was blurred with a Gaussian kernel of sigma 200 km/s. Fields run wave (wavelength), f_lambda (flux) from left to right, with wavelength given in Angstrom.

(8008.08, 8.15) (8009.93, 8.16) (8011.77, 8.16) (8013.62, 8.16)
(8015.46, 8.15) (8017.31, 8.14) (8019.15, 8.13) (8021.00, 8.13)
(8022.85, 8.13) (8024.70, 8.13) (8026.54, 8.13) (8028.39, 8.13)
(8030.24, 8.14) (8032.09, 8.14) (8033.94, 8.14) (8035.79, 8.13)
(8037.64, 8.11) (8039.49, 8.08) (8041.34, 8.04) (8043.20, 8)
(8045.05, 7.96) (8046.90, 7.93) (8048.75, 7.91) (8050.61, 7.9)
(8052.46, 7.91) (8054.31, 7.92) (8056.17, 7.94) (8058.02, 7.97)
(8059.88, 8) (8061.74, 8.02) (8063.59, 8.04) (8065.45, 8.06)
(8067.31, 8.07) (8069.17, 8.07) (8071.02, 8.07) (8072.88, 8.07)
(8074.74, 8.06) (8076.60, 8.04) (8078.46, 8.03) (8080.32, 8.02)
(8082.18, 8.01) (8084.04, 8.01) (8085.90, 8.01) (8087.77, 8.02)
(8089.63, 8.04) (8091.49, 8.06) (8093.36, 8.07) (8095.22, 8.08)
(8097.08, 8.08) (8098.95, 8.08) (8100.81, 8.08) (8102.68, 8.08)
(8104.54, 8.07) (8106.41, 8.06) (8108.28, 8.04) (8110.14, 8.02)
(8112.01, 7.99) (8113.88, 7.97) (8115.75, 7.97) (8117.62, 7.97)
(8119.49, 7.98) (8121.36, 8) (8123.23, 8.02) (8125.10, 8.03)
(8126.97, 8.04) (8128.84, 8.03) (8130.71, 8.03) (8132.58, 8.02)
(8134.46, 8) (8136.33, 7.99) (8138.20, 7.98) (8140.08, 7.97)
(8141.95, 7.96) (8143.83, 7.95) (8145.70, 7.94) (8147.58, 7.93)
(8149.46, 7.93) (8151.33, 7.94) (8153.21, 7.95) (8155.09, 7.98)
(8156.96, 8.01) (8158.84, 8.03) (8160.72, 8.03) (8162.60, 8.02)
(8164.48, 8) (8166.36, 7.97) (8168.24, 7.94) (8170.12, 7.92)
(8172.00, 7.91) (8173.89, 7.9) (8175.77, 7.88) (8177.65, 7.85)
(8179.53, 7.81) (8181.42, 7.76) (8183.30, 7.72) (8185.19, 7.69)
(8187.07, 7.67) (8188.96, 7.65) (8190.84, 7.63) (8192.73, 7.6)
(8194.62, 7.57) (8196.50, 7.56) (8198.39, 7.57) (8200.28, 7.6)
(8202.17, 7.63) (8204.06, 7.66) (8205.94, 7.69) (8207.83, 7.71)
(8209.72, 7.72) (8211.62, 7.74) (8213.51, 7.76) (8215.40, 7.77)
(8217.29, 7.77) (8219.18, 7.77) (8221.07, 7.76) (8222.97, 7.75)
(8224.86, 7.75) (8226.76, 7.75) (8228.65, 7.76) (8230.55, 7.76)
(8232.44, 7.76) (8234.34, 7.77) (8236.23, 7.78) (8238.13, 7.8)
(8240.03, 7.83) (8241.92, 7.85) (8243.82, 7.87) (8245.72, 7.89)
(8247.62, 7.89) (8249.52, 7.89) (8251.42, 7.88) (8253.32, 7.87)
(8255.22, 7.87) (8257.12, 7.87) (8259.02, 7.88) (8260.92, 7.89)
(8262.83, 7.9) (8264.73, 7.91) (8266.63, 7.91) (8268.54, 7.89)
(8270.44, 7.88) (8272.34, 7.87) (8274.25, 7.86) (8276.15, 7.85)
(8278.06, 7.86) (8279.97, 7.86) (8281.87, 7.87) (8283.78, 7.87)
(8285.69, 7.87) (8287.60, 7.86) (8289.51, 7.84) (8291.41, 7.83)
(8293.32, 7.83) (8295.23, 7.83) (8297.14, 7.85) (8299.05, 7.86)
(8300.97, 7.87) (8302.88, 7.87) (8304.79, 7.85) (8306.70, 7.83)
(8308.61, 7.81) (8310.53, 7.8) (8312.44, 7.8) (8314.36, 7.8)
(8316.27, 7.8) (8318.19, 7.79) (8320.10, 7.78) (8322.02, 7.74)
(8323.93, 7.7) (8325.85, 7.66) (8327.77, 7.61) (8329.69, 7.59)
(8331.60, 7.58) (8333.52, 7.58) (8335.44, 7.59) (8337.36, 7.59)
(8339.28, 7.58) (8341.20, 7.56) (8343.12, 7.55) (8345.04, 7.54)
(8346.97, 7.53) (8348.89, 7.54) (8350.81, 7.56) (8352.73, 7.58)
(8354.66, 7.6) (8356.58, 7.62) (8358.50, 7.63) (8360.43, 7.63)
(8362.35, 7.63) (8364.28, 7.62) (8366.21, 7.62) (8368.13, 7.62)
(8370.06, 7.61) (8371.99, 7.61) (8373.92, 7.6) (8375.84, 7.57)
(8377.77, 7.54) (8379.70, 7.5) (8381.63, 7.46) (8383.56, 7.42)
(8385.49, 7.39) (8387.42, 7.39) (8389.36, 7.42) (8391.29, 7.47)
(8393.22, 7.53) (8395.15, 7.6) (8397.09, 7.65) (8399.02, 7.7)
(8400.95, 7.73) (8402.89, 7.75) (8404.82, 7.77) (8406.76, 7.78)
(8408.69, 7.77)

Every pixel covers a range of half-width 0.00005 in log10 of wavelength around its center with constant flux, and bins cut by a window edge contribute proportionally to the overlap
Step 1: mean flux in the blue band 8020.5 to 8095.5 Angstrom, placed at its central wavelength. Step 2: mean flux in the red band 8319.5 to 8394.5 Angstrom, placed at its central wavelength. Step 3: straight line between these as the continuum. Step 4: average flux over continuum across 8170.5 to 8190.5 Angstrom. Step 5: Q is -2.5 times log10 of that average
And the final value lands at 0.01 mag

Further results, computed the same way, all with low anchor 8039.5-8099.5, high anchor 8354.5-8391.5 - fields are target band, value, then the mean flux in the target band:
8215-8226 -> 0.003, 7.76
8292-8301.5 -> -0.024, 7.84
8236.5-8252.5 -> -0.015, 7.86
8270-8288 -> -0.024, 7.86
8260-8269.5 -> -0.025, 7.9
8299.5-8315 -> -0.025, 7.83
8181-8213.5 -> 0.023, 7.66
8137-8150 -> -0.007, 7.95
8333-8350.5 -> 0.005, 7.56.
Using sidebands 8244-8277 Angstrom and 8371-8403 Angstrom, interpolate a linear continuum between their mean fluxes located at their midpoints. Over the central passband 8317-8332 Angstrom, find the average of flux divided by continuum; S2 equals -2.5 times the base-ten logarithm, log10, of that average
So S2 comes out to 0.00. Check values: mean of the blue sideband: 7.88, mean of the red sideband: 7.54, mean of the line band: 7.69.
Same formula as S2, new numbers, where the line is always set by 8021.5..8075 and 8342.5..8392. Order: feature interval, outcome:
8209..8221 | 0.00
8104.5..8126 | -0.01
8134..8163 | -0.01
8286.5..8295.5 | -0.02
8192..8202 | 0.03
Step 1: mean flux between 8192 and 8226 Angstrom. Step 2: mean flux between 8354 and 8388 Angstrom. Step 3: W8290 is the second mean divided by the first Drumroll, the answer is 0.98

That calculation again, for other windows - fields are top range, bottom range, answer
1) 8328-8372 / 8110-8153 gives 0.95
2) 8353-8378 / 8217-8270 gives 0.97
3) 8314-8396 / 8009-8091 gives 0.94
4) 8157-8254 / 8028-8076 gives 0.97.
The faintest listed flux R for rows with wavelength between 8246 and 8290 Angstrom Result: 7.84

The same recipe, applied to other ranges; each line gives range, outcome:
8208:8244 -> 7.72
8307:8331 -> 7.59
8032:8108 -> 7.9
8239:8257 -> 7.83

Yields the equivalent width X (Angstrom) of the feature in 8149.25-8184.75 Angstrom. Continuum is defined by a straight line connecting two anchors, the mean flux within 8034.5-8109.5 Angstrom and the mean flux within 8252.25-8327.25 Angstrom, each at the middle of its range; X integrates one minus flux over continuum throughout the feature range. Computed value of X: 0.1 Angstrom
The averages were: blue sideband 8.03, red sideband 7.84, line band 7.92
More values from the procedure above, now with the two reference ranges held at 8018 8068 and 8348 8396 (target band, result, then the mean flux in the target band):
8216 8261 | -0.4 Angstrom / 7.82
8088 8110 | -0.3 Angstrom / 8.07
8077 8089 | -0.1 Angstrom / 8.02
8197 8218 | 0.3 Angstrom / 7.69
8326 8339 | 0.0 Angstrom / 7.59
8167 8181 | -0.1 Angstrom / 7.88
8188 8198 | 0.3 Angstrom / 7.6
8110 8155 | -0.4 Angstrom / 7.98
